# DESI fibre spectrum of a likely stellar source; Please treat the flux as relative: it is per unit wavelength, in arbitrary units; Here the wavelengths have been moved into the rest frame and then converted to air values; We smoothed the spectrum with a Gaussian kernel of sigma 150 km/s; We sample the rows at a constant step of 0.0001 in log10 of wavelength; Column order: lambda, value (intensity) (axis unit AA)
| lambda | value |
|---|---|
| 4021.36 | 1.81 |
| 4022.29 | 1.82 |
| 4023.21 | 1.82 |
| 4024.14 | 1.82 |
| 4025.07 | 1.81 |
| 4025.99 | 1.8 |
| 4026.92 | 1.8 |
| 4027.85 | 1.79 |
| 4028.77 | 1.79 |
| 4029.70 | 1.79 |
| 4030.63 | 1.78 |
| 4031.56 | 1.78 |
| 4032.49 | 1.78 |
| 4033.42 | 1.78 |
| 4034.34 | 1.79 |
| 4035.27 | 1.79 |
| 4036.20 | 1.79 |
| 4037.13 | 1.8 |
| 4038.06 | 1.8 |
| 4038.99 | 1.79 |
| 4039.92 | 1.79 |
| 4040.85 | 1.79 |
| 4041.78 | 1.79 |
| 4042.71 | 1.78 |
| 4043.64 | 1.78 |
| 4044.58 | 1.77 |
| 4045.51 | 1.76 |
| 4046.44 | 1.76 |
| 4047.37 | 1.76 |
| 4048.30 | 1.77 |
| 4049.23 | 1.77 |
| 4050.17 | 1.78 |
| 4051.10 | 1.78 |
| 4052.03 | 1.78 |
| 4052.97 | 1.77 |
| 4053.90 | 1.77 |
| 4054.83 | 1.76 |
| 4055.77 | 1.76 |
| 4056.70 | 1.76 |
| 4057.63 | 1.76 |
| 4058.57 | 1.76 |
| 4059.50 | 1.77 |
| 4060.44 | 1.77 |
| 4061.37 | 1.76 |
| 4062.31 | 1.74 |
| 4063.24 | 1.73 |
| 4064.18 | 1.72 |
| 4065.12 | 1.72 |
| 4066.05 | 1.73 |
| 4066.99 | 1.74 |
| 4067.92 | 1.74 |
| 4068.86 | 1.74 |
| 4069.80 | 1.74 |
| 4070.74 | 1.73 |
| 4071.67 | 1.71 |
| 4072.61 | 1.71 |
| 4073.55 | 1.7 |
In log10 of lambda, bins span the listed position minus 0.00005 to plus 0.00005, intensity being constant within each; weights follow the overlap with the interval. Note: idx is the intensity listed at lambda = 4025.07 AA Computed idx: 1.81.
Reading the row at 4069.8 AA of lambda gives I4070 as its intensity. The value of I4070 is 1.74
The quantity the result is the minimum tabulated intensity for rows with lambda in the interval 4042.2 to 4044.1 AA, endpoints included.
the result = 1.78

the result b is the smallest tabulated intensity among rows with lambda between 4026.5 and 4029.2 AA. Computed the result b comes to 1.79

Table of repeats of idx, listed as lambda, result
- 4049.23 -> 1.77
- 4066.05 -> 1.73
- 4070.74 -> 1.73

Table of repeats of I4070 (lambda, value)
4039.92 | 1.79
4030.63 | 1.78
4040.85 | 1.79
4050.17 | 1.78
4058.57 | 1.76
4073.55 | 1.7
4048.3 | 1.77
